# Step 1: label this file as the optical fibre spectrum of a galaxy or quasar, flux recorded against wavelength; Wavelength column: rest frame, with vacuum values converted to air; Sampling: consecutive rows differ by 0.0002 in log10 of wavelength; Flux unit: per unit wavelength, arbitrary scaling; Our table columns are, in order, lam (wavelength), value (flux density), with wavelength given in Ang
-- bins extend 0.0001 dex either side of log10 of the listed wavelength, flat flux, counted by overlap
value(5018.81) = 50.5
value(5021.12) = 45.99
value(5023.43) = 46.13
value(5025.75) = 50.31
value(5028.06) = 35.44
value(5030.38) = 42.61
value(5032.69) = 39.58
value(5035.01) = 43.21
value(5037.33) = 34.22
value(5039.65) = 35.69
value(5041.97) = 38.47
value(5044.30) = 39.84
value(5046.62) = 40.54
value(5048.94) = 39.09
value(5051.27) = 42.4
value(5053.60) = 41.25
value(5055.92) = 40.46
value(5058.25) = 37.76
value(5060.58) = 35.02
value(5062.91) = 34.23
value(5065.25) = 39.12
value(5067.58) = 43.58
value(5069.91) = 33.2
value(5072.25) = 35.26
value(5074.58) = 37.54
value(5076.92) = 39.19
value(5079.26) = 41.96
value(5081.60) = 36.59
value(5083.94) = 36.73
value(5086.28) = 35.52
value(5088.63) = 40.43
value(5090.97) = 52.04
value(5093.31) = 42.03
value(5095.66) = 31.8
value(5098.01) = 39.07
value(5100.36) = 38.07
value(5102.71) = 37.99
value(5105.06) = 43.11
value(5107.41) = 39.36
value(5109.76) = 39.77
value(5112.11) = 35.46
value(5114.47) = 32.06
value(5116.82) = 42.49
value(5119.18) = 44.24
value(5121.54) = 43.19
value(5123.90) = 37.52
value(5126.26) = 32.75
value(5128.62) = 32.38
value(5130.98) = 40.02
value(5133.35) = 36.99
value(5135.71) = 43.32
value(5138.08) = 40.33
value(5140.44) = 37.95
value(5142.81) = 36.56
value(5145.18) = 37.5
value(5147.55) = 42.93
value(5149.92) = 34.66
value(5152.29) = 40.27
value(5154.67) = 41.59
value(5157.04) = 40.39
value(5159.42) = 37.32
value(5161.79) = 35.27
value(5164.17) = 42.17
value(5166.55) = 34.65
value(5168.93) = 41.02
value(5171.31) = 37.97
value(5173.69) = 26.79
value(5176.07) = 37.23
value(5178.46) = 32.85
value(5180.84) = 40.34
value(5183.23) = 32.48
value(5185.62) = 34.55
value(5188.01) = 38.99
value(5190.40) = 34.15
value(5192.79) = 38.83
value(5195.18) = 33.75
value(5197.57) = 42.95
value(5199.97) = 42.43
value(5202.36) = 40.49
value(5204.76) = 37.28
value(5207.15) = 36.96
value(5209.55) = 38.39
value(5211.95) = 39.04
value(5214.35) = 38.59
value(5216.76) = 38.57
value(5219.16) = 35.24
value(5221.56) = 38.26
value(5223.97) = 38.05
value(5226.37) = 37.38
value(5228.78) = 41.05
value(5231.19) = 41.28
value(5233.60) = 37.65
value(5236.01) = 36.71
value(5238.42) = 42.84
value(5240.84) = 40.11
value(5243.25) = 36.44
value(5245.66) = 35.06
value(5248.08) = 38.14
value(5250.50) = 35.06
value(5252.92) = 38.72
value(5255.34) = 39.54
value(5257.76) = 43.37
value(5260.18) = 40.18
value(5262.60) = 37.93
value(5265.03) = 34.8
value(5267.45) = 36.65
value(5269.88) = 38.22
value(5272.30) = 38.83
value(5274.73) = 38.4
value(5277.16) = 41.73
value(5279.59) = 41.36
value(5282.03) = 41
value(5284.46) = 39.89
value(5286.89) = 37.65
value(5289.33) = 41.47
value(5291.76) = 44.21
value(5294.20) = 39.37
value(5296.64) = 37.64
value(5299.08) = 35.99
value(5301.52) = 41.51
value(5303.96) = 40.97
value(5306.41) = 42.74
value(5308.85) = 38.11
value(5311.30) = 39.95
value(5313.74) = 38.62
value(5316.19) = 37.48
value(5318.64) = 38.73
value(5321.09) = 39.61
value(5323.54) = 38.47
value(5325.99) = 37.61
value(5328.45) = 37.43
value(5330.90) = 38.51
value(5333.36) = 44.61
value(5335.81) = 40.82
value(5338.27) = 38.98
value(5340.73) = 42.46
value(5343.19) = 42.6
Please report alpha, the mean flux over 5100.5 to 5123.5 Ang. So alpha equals 39.6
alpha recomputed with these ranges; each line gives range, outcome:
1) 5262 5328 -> 39.2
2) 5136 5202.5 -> 37.8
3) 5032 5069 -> 39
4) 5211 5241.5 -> 38.8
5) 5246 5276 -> 38.2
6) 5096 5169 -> 38.6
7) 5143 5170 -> 38.8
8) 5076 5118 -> 39.1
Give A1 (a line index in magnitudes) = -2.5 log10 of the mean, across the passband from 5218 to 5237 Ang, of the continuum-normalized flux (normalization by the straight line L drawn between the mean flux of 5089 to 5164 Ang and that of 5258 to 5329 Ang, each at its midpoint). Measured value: 0.03 mag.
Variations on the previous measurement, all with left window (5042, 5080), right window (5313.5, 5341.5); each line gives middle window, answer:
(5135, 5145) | -0.01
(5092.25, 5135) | 0.02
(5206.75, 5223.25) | 0.03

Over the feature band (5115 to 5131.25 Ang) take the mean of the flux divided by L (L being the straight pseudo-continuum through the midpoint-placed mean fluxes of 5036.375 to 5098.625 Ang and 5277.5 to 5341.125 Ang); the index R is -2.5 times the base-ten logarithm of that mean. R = 0.01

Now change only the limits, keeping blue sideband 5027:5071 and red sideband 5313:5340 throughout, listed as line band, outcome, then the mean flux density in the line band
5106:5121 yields -0.008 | 39.2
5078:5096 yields -0.033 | 40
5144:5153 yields 0.004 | 38.8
